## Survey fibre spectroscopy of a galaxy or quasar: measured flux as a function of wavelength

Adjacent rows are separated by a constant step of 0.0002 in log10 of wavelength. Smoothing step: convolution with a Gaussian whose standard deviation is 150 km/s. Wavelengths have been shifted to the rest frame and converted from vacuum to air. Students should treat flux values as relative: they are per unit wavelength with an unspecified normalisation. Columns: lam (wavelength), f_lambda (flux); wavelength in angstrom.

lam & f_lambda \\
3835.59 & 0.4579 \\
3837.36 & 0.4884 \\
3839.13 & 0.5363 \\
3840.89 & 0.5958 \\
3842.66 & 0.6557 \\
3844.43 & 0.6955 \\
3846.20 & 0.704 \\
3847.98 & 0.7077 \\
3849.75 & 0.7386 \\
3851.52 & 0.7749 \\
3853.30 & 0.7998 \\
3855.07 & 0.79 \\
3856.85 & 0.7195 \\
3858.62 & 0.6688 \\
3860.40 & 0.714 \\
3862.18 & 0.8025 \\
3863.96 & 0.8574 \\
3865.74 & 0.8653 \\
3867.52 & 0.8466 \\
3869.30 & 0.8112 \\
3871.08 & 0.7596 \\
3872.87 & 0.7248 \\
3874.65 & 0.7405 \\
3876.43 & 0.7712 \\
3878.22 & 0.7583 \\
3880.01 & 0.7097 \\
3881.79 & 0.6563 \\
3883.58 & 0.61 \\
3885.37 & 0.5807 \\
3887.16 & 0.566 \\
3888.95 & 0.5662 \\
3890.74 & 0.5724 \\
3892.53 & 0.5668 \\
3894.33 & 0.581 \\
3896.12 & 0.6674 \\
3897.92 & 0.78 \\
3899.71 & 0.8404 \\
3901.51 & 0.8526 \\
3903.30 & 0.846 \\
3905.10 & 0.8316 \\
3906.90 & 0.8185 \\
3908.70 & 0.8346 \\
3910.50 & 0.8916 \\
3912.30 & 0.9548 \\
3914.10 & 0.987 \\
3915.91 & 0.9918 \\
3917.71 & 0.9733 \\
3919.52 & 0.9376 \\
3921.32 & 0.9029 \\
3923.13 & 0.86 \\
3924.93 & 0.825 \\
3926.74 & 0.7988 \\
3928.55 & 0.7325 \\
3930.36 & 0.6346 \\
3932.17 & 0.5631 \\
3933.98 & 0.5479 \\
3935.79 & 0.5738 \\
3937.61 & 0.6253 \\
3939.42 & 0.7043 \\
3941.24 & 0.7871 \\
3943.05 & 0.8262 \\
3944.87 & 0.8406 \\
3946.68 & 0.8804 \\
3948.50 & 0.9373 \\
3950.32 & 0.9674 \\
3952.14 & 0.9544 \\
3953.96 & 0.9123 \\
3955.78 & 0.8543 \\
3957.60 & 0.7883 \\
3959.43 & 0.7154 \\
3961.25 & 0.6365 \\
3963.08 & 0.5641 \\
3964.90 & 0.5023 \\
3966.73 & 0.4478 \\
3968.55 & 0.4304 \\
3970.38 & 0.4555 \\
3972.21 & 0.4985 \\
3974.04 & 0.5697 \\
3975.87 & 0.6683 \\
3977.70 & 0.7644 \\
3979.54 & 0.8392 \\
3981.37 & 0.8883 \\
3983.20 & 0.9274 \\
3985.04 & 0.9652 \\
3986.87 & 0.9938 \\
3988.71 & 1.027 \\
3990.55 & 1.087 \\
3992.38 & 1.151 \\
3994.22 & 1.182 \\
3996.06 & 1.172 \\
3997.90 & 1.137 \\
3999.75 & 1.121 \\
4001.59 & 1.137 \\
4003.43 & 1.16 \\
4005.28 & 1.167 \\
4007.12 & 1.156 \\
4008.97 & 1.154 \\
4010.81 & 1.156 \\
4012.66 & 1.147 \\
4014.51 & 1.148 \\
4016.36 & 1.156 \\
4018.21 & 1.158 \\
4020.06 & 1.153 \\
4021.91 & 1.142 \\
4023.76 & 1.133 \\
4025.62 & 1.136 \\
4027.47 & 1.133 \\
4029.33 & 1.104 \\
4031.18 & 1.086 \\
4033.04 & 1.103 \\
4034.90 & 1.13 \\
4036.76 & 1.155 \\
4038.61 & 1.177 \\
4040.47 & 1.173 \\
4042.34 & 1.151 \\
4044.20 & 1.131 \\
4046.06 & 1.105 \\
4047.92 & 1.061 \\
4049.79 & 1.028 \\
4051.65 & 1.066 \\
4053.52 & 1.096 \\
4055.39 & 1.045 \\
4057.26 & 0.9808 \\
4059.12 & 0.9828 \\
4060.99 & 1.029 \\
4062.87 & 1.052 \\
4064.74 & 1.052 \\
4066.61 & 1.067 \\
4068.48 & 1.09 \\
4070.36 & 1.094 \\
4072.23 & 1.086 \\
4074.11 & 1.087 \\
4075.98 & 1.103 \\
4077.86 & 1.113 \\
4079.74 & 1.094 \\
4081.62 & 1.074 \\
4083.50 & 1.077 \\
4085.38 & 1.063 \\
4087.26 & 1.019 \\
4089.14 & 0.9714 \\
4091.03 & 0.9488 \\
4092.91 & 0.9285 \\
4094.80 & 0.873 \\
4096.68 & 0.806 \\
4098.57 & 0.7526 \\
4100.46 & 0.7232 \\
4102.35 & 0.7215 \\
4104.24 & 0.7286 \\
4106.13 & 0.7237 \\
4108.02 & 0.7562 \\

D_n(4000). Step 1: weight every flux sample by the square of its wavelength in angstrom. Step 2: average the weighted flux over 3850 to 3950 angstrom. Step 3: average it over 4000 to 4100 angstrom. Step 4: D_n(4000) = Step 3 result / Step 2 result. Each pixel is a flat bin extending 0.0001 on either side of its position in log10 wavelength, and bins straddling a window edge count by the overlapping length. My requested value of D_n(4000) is 1.5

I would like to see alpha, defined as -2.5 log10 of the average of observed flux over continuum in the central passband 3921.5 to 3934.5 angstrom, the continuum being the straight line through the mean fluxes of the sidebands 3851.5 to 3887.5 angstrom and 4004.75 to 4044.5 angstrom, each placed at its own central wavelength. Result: 0.22 mag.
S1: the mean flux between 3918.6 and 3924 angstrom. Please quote 0.9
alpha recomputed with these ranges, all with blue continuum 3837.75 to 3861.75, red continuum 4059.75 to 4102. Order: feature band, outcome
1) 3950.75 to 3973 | 0.274 mag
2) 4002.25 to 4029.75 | -0.246 mag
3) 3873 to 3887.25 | 0.082 mag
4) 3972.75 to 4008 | -0.135 mag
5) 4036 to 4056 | -0.163 mag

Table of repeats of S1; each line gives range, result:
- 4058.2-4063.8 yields 1.02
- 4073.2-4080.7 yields 1.1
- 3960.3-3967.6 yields 0.539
